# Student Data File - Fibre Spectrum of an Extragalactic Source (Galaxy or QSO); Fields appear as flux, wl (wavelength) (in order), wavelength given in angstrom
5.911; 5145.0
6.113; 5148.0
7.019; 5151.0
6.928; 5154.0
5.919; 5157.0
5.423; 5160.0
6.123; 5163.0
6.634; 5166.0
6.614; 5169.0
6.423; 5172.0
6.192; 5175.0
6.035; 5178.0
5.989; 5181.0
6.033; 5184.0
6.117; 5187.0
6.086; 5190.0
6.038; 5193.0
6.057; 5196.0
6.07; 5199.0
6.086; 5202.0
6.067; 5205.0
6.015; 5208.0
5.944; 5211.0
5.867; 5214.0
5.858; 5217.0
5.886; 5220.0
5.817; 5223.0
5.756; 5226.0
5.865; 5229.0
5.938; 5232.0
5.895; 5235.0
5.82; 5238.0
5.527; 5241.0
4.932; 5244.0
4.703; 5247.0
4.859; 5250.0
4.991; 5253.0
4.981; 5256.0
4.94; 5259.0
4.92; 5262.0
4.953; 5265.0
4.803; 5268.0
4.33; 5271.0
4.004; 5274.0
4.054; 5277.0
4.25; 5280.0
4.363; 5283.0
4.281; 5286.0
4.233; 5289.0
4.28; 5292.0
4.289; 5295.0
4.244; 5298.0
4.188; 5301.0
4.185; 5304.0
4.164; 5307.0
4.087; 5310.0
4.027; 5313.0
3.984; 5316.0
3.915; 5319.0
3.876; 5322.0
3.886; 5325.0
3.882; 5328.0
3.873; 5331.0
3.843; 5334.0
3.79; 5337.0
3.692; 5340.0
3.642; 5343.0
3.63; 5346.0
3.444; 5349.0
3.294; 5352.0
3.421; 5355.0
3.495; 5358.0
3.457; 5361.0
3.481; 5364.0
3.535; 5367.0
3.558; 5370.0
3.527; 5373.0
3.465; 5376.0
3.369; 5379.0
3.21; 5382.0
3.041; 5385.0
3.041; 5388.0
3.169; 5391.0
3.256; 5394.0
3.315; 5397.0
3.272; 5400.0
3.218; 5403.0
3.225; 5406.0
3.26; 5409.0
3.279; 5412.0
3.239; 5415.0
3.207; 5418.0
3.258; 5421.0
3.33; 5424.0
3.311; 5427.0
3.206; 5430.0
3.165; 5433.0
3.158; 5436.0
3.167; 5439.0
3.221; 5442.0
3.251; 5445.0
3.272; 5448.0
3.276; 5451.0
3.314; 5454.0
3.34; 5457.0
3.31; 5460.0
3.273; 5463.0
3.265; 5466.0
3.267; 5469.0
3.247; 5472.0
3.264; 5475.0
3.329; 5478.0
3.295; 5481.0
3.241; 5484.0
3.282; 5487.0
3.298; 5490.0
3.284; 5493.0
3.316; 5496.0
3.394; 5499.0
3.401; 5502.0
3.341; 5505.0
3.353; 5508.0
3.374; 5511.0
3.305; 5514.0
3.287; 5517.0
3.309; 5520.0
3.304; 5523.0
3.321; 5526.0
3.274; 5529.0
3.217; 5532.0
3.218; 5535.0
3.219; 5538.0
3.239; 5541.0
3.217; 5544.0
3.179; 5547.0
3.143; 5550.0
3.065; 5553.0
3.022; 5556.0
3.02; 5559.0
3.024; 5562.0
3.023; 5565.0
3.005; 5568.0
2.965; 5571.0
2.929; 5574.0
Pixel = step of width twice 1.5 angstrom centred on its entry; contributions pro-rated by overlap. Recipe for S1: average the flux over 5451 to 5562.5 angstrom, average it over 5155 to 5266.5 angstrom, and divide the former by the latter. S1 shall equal 0.6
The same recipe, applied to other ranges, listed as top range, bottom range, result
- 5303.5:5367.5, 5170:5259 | 0.65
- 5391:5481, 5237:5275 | 0.66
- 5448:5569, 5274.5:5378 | 0.84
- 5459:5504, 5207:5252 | 0.59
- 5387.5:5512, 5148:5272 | 0.57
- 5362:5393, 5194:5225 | 0.56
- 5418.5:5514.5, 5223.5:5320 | 0.70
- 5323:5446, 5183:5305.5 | 0.65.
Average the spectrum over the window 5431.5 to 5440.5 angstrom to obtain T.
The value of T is 3.16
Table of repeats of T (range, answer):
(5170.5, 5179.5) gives 6.22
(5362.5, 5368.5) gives 3.51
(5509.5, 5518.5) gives 3.32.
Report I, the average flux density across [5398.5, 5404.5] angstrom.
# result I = 3.24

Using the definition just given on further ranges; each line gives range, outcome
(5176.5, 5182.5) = 6.01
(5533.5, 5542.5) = 3.23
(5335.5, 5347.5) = 3.69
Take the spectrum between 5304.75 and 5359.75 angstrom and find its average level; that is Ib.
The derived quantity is 3.78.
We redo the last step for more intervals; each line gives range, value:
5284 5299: 4.27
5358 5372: 3.51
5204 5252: 5.66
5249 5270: 4.91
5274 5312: 4.21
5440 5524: 3.3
